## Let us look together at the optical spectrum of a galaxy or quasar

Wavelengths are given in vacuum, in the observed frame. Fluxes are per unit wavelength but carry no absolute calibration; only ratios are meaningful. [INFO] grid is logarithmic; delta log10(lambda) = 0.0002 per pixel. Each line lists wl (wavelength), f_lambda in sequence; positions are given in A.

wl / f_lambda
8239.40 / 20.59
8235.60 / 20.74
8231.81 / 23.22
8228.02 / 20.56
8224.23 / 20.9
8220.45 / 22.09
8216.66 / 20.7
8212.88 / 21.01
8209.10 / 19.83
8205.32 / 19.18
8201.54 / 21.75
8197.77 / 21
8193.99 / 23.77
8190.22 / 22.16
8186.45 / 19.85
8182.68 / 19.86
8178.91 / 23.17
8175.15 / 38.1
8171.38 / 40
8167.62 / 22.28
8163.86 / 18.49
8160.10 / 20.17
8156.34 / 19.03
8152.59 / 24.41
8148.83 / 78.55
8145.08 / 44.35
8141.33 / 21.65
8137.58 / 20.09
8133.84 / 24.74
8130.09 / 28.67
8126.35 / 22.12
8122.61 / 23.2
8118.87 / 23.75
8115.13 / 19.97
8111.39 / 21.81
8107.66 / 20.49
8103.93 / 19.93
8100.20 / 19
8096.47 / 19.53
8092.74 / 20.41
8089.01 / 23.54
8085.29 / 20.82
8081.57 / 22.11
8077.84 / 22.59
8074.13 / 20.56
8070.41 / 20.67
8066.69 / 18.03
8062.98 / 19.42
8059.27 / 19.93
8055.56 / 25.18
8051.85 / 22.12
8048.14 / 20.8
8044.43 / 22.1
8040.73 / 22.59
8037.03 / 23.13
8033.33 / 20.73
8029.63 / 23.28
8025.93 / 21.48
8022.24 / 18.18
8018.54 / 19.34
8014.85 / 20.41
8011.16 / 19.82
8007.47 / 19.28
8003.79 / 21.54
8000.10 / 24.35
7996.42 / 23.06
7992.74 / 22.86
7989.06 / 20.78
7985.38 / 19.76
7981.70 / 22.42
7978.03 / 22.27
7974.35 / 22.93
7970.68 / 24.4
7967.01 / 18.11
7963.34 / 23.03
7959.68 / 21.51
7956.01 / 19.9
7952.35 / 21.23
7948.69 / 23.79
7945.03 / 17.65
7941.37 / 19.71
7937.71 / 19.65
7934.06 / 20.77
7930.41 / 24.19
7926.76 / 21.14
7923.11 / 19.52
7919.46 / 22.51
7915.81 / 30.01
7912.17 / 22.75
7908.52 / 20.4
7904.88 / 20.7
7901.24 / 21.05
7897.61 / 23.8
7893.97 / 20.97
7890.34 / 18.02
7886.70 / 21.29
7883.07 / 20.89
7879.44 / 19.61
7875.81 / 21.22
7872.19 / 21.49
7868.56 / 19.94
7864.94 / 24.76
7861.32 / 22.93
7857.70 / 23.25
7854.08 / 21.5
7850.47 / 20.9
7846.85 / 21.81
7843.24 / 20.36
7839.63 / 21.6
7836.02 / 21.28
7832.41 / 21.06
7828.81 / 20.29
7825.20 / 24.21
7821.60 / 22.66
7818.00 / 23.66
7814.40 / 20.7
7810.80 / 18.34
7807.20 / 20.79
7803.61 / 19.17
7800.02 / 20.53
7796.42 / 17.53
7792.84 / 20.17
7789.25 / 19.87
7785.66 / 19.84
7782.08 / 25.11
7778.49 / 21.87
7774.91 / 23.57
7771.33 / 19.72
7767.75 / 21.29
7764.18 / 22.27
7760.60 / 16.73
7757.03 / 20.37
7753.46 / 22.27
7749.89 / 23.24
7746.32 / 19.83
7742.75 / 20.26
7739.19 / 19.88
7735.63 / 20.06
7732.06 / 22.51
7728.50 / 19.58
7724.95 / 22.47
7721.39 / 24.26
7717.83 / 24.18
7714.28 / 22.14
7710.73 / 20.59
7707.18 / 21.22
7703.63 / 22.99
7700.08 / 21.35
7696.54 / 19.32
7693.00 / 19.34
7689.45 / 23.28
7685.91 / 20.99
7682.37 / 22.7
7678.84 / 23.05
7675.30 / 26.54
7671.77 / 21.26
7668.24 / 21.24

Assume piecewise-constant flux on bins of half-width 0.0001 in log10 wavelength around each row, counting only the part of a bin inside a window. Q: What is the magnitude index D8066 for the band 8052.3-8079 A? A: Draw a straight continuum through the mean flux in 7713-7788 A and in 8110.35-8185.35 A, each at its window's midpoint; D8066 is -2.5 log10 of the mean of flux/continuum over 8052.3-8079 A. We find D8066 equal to 0.25 mag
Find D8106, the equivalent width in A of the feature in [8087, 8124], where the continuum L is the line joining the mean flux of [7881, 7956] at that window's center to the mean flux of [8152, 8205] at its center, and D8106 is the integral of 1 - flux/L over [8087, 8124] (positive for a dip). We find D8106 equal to 3.1 A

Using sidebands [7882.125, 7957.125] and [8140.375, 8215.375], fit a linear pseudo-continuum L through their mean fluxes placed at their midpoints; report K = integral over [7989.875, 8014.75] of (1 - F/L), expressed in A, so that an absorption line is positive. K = 1.63 A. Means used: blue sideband 21.4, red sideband 26.9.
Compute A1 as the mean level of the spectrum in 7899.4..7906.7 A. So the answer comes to 20.9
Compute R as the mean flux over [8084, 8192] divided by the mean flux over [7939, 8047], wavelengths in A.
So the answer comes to 1.2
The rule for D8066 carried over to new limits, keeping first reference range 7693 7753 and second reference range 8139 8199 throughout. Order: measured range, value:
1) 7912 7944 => 0.12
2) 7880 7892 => 0.20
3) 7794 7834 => 0.10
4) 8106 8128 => 0.26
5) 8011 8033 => 0.27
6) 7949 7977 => 0.16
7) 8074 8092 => 0.23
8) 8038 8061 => 0.20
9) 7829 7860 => 0.09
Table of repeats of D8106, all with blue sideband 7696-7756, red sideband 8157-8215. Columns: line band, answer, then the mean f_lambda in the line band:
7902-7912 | 0.6 A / 21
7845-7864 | -0.1 A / 22.2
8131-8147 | -3.3 A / 27.9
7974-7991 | 0.7 A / 21.5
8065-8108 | 4.2 A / 20.7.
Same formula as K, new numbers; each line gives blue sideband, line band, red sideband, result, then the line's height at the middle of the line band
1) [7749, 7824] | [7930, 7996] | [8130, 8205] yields 7.1 A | 23.9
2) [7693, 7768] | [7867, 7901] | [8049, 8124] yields 0.6 A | 21.2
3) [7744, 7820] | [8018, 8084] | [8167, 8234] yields 3.4 A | 22.4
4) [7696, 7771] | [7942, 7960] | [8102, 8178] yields 2.9 A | 24.6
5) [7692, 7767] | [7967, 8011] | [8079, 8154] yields 4.5 A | 24.4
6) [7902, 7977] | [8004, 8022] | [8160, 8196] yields 2.4 A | 22.7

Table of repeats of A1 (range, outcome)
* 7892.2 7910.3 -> 21.4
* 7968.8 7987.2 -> 22.3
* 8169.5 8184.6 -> 30.2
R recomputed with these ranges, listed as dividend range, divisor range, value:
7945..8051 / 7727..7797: 1.03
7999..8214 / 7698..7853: 1.10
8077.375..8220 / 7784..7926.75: 1.15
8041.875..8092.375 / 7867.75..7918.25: 0.99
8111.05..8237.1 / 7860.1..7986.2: 1.16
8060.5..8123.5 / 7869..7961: 0.98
